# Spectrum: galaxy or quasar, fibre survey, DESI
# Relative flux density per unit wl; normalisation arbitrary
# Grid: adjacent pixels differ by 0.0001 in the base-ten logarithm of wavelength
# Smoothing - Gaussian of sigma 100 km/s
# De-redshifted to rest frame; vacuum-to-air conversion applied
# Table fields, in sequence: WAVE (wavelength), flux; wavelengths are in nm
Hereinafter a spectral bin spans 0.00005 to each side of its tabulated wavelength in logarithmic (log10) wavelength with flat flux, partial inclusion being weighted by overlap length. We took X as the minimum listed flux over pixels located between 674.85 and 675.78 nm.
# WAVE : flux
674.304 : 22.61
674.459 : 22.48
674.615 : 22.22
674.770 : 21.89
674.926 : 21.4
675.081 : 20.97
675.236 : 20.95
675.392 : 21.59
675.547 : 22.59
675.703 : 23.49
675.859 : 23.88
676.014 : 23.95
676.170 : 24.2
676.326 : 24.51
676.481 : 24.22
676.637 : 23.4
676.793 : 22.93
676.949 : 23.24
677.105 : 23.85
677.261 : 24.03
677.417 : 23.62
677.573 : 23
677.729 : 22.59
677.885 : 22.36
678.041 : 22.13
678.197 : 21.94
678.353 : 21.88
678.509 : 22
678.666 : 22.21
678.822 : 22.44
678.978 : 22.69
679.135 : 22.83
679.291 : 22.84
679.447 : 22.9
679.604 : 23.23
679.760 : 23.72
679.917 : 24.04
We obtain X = 20.95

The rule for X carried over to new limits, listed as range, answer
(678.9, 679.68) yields 22.69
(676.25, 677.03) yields 22.93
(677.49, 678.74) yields 21.88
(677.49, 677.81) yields 22.59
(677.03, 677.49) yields 23.62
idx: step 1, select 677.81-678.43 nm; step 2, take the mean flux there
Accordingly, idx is 22.1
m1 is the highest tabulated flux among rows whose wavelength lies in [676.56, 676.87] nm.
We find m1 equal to 23.4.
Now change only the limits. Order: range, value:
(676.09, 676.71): 24.51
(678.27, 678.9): 22.44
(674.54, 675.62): 22.59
